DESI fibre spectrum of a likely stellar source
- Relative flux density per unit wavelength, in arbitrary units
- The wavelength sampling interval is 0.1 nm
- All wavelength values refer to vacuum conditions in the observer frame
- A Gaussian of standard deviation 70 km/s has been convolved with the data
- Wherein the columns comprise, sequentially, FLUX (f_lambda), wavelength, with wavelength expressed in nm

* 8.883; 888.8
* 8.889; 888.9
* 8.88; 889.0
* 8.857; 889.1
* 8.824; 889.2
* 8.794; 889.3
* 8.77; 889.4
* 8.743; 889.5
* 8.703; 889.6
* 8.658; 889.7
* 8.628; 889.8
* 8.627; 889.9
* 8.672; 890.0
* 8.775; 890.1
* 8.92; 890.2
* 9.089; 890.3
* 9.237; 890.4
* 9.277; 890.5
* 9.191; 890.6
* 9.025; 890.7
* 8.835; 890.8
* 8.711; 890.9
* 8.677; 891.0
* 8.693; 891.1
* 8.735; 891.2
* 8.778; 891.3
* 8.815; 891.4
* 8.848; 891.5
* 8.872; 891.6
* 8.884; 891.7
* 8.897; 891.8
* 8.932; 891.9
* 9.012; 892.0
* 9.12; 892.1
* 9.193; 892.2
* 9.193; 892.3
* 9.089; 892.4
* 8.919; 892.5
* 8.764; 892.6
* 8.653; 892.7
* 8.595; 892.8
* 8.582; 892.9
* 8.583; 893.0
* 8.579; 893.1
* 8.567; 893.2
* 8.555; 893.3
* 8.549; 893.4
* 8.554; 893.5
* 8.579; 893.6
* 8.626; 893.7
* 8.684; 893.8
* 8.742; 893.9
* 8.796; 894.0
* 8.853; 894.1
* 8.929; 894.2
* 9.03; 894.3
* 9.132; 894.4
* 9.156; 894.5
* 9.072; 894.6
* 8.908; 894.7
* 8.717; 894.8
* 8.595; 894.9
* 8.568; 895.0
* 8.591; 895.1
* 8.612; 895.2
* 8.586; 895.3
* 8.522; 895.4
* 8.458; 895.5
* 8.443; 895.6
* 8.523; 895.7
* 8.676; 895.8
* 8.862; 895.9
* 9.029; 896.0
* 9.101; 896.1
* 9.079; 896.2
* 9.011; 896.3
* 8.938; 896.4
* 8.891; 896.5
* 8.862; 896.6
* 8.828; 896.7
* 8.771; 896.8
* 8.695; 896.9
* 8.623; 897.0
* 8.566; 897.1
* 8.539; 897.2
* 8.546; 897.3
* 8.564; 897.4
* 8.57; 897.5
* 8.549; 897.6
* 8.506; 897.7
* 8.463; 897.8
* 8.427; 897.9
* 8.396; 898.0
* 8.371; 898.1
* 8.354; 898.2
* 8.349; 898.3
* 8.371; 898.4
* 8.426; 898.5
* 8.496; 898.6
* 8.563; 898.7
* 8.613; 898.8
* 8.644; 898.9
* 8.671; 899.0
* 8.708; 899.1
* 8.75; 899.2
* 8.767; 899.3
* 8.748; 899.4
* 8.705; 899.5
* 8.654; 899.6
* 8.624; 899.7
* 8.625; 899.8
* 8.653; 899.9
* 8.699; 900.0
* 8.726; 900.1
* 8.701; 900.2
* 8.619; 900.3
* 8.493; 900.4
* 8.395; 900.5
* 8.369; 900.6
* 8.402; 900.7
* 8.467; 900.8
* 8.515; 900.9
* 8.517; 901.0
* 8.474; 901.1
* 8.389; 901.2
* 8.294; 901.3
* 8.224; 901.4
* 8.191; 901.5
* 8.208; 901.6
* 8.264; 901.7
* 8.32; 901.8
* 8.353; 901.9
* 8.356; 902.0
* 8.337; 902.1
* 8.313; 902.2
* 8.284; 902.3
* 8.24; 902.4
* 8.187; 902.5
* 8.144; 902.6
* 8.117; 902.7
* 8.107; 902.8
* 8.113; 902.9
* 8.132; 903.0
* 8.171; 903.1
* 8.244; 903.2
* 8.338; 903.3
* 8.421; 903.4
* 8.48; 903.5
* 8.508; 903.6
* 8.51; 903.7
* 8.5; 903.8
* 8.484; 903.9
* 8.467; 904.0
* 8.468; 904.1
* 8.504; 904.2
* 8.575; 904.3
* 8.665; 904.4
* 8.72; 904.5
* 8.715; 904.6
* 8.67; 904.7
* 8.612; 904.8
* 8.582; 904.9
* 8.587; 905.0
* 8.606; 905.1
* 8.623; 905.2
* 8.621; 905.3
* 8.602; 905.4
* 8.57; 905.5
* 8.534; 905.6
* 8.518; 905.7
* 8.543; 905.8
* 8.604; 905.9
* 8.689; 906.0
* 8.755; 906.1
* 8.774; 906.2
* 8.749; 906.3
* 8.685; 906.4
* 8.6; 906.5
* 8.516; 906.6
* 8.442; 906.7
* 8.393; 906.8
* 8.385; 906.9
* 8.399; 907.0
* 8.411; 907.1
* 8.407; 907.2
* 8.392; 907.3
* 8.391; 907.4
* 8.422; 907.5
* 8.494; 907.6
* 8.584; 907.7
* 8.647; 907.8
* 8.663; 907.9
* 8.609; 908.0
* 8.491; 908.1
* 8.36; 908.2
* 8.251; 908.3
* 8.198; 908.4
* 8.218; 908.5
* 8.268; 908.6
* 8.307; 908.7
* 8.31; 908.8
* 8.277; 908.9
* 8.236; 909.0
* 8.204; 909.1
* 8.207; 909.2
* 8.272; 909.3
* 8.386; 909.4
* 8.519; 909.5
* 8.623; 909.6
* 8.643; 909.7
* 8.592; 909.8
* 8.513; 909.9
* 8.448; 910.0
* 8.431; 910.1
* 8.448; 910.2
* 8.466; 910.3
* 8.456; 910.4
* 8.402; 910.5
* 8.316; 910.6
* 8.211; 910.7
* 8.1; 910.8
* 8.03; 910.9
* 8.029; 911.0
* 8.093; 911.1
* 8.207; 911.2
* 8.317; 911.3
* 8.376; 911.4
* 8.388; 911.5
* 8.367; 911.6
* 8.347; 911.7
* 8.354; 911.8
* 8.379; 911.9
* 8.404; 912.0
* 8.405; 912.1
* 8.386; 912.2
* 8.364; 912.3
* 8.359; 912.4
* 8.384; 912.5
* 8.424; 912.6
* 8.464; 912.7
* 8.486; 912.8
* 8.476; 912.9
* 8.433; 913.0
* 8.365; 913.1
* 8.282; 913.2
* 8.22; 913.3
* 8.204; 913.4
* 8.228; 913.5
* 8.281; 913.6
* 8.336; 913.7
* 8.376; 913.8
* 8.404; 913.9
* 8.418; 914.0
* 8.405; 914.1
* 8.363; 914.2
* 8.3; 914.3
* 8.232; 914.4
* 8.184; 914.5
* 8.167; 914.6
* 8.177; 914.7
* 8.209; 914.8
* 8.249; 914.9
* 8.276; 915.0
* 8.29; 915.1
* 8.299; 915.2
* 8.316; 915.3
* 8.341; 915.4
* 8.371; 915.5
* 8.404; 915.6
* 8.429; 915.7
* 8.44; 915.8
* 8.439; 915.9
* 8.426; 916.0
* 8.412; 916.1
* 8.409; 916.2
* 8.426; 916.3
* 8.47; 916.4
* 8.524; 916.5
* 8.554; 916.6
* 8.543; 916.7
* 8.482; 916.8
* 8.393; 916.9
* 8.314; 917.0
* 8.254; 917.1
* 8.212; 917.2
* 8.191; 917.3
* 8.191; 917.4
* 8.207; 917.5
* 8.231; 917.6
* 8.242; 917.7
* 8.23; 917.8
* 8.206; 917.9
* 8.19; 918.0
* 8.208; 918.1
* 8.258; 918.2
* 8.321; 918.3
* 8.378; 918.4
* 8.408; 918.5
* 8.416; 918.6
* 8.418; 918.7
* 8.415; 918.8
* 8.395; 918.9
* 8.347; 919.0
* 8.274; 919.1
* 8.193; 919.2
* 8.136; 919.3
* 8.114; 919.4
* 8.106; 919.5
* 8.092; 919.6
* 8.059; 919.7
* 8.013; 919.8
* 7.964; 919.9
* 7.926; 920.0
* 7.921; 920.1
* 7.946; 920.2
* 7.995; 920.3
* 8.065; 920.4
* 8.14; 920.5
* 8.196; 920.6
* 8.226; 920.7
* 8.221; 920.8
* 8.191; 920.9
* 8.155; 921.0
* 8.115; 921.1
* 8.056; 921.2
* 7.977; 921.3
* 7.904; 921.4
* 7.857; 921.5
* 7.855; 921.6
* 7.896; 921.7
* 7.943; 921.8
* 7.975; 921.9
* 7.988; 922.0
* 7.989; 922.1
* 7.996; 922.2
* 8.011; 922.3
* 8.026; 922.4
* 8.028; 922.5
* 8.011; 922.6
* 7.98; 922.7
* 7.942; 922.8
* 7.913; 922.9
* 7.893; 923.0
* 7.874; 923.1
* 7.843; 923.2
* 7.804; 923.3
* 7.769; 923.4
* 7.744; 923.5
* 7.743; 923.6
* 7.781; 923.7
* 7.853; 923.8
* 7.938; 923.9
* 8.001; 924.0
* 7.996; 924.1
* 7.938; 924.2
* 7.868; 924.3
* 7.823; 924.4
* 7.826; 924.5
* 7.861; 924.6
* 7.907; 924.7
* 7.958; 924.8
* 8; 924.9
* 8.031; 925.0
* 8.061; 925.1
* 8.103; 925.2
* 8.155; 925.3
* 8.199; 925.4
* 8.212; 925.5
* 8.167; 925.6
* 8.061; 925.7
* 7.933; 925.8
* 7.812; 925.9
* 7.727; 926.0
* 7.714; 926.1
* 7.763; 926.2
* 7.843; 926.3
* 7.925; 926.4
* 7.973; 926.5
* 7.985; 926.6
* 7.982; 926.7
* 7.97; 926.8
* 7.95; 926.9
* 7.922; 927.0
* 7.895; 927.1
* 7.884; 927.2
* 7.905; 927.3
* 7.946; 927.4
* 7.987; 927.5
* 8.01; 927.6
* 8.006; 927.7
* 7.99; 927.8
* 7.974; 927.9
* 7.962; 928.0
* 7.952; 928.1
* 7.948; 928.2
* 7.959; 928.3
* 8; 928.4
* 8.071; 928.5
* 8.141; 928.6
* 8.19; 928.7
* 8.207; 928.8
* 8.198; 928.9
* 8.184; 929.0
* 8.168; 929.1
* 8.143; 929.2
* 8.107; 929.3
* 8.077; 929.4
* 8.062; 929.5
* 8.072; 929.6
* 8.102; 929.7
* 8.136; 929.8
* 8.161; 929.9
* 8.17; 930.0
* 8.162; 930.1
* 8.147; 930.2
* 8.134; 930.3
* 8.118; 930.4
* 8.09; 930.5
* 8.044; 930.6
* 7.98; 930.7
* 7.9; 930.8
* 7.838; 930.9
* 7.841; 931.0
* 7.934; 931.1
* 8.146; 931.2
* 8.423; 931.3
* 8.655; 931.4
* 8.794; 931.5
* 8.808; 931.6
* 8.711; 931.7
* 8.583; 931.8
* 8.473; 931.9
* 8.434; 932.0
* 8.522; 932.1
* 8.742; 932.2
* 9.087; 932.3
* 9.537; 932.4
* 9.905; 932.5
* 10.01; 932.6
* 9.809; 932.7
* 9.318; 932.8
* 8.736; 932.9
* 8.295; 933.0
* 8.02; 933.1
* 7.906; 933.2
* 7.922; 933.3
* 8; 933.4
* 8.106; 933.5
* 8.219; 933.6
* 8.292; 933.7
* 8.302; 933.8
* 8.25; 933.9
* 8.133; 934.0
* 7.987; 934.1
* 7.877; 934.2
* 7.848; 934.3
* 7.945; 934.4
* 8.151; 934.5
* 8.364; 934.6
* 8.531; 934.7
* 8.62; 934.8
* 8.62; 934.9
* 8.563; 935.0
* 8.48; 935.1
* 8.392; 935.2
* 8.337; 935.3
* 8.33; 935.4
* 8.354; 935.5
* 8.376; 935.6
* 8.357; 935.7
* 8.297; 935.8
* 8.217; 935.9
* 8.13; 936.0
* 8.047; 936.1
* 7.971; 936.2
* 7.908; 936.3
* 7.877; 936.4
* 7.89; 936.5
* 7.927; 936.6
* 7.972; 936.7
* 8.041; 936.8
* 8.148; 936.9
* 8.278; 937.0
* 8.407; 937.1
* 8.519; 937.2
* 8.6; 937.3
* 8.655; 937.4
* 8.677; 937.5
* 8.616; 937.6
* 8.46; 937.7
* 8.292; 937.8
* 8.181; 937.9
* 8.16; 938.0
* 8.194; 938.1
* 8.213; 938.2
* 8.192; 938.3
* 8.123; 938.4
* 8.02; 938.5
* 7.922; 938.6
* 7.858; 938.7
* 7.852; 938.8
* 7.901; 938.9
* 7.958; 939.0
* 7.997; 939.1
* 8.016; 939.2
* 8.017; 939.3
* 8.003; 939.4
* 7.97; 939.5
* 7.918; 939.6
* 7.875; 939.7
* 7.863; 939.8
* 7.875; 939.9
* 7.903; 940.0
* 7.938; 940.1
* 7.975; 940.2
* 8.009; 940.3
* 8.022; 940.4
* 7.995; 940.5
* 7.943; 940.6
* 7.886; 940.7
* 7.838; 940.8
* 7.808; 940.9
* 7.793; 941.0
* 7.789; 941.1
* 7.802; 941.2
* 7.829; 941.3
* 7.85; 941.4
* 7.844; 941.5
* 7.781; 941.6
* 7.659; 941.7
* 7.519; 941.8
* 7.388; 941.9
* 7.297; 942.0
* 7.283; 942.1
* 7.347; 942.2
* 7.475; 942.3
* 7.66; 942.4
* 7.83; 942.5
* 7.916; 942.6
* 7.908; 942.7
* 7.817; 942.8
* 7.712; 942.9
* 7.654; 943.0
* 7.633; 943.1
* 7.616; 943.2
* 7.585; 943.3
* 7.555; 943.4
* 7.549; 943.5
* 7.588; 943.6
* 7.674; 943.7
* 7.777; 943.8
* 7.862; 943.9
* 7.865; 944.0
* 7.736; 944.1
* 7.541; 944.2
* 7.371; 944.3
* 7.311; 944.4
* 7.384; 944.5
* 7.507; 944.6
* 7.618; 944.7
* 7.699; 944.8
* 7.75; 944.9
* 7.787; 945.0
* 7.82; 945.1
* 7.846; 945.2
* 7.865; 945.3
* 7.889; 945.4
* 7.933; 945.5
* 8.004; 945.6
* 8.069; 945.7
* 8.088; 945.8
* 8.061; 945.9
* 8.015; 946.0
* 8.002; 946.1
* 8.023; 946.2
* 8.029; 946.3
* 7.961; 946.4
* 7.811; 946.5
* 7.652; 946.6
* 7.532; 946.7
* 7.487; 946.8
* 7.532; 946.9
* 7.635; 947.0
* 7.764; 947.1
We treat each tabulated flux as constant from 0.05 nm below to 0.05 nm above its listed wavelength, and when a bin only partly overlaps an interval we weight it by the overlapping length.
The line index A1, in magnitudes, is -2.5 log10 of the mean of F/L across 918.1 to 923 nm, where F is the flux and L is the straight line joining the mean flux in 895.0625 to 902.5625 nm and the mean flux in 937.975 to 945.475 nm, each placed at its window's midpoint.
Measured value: 0.009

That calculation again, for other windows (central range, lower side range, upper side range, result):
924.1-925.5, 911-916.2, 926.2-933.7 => 0.04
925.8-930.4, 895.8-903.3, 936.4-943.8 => 0.01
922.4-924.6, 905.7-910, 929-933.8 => 0.07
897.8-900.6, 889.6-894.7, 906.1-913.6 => 0.01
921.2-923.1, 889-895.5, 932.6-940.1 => 0.06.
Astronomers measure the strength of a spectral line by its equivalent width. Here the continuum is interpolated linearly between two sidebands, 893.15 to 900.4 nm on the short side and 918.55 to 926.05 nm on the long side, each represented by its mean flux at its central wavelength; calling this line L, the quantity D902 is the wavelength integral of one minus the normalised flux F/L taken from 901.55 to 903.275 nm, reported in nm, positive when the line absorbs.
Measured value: 0.060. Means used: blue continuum 8.67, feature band 8.23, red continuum 8.02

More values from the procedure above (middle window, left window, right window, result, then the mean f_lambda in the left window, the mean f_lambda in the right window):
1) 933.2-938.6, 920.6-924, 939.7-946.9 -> -0.28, 7.96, 7.76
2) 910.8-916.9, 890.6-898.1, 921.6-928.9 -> -0.07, 8.75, 7.95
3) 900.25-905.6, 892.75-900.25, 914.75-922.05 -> 0.08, 8.67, 8.22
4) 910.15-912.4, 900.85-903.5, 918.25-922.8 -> -0.03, 8.28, 8.1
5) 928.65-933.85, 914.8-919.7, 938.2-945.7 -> -0.24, 8.32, 7.78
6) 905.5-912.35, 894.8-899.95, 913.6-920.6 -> 0.01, 8.64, 8.28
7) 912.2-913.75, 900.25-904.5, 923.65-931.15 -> -0.03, 8.37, 8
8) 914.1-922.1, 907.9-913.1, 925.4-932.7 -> 0.07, 8.36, 8.2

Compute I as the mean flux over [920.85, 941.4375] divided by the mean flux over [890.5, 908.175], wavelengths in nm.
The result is 0.9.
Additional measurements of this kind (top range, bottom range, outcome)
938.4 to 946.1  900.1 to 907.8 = 0.92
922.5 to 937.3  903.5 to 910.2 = 0.96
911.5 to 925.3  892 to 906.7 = 0.95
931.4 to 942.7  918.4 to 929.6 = 1.02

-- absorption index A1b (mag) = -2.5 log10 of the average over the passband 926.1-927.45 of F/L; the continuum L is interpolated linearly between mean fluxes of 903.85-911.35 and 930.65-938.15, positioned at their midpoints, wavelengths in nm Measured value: 0.07 mag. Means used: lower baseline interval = 8.46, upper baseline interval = 8.38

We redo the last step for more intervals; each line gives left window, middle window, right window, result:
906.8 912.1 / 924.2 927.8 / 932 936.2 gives 0.06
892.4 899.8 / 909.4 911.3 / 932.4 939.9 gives 0.02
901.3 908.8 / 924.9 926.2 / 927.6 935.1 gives 0.04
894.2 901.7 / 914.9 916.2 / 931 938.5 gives 0.02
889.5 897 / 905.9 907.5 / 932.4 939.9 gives 0.01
